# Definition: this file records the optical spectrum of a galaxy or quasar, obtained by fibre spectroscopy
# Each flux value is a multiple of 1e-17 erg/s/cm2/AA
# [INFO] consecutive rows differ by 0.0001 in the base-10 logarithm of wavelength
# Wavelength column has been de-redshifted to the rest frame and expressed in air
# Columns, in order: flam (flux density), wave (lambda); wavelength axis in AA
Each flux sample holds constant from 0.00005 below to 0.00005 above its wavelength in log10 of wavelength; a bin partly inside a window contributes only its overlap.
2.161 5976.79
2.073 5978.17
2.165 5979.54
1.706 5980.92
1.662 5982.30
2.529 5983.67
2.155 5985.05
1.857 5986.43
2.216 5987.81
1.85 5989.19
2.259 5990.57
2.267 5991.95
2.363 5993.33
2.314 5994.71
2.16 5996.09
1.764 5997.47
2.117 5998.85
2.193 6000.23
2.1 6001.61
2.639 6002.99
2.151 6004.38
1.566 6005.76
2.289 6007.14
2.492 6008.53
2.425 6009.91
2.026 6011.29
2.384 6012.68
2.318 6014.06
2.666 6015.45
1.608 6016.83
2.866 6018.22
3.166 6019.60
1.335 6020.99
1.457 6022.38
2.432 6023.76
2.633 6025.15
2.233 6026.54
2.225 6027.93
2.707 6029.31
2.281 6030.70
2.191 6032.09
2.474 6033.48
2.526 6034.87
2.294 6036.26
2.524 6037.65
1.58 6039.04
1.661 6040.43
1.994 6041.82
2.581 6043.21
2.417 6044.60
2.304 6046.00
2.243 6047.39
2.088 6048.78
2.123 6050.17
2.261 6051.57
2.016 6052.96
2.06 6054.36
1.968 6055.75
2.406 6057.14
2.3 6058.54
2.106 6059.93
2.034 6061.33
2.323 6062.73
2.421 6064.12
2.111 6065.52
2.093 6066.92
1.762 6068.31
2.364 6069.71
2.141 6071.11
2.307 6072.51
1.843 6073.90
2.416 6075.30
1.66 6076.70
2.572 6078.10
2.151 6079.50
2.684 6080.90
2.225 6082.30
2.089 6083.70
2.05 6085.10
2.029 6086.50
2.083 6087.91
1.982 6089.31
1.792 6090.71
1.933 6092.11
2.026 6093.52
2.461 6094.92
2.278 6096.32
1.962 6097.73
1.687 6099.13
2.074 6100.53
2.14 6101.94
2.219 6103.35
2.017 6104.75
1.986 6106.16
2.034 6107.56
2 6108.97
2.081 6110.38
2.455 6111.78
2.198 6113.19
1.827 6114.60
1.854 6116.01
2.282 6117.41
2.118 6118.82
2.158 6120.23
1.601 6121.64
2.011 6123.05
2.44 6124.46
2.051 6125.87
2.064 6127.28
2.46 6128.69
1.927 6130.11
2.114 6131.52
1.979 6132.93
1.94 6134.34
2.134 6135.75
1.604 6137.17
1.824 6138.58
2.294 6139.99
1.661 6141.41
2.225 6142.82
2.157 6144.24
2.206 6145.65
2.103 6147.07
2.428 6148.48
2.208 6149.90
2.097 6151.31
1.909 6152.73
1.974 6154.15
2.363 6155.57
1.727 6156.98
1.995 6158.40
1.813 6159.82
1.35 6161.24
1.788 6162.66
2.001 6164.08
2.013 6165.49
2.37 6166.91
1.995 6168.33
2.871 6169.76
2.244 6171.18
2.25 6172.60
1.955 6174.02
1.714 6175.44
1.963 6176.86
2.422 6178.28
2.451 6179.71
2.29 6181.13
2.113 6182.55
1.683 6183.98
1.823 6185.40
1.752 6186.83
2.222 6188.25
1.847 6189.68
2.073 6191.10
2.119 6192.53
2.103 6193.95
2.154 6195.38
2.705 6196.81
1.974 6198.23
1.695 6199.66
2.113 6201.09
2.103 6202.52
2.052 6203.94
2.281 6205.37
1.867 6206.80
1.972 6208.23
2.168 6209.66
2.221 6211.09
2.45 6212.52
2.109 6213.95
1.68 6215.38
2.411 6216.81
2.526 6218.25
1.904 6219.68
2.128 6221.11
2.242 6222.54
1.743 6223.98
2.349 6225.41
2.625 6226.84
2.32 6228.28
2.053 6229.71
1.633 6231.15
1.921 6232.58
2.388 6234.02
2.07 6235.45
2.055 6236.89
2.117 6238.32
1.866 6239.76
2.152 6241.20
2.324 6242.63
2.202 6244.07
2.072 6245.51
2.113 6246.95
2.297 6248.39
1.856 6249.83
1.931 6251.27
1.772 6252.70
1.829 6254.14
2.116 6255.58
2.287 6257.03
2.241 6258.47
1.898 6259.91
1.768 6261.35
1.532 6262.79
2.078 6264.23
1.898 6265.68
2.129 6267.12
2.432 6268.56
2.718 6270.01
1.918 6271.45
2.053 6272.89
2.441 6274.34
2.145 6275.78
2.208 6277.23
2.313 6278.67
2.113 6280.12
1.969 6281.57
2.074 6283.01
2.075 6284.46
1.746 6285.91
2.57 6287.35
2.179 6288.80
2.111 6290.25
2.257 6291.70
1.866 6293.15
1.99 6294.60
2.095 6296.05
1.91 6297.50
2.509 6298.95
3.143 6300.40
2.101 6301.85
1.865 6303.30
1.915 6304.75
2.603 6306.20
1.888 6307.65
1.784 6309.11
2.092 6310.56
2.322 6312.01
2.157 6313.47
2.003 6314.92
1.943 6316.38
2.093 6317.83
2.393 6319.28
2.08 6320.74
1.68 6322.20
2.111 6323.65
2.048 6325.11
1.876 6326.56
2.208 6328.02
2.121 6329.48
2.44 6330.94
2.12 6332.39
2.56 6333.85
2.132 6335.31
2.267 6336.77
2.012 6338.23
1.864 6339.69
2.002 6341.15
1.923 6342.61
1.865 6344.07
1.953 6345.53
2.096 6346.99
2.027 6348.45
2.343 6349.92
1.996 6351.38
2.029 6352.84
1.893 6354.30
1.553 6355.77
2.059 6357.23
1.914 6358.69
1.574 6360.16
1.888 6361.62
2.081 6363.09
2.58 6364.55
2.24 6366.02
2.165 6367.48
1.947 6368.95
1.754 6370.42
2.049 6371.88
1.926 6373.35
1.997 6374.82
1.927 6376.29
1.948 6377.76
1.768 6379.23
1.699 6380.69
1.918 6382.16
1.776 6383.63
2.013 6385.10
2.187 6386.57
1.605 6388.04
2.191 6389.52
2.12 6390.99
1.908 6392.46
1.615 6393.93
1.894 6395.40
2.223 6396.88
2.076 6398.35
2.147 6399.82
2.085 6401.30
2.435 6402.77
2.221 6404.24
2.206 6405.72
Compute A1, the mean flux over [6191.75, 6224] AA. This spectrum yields 2.13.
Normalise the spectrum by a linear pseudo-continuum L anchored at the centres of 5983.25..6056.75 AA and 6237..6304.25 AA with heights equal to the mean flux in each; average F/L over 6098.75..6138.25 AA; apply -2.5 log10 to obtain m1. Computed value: 0.06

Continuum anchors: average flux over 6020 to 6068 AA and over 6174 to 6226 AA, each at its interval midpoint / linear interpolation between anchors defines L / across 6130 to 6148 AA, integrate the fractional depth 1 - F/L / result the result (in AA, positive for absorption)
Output 0.9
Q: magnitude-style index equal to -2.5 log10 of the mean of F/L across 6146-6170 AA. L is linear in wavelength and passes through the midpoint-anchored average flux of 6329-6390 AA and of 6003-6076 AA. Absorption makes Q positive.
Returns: 0.05 mag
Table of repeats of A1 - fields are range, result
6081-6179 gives 2.07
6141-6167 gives 2.02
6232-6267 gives 2.03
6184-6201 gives 2.03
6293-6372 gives 2.08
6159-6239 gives 2.09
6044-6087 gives 2.18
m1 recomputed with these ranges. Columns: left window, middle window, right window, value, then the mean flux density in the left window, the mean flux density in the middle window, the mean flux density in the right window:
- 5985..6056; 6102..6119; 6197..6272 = 0.036 mag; 2.21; 2.09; 2.09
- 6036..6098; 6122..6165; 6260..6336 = 0.061 mag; 2.15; 2.02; 2.13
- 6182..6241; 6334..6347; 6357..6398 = -0.022 mag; 2.09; 2.03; 1.96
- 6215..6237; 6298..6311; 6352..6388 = -0.090 mag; 2.14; 2.21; 1.95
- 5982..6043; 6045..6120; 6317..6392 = 0.023 mag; 2.21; 2.13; 2.02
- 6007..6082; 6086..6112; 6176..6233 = 0.067 mag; 2.23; 2.06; 2.11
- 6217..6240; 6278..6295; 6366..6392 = -0.023 mag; 2.13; 2.11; 1.95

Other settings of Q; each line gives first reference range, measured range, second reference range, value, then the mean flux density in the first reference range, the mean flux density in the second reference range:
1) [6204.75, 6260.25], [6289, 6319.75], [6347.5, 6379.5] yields -0.05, 2.11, 1.99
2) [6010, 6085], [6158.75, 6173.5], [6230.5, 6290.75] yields 0.04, 2.22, 2.09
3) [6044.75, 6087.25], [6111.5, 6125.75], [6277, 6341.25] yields 0.04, 2.17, 2.13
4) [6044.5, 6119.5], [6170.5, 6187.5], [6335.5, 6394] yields 0.01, 2.13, 1.97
